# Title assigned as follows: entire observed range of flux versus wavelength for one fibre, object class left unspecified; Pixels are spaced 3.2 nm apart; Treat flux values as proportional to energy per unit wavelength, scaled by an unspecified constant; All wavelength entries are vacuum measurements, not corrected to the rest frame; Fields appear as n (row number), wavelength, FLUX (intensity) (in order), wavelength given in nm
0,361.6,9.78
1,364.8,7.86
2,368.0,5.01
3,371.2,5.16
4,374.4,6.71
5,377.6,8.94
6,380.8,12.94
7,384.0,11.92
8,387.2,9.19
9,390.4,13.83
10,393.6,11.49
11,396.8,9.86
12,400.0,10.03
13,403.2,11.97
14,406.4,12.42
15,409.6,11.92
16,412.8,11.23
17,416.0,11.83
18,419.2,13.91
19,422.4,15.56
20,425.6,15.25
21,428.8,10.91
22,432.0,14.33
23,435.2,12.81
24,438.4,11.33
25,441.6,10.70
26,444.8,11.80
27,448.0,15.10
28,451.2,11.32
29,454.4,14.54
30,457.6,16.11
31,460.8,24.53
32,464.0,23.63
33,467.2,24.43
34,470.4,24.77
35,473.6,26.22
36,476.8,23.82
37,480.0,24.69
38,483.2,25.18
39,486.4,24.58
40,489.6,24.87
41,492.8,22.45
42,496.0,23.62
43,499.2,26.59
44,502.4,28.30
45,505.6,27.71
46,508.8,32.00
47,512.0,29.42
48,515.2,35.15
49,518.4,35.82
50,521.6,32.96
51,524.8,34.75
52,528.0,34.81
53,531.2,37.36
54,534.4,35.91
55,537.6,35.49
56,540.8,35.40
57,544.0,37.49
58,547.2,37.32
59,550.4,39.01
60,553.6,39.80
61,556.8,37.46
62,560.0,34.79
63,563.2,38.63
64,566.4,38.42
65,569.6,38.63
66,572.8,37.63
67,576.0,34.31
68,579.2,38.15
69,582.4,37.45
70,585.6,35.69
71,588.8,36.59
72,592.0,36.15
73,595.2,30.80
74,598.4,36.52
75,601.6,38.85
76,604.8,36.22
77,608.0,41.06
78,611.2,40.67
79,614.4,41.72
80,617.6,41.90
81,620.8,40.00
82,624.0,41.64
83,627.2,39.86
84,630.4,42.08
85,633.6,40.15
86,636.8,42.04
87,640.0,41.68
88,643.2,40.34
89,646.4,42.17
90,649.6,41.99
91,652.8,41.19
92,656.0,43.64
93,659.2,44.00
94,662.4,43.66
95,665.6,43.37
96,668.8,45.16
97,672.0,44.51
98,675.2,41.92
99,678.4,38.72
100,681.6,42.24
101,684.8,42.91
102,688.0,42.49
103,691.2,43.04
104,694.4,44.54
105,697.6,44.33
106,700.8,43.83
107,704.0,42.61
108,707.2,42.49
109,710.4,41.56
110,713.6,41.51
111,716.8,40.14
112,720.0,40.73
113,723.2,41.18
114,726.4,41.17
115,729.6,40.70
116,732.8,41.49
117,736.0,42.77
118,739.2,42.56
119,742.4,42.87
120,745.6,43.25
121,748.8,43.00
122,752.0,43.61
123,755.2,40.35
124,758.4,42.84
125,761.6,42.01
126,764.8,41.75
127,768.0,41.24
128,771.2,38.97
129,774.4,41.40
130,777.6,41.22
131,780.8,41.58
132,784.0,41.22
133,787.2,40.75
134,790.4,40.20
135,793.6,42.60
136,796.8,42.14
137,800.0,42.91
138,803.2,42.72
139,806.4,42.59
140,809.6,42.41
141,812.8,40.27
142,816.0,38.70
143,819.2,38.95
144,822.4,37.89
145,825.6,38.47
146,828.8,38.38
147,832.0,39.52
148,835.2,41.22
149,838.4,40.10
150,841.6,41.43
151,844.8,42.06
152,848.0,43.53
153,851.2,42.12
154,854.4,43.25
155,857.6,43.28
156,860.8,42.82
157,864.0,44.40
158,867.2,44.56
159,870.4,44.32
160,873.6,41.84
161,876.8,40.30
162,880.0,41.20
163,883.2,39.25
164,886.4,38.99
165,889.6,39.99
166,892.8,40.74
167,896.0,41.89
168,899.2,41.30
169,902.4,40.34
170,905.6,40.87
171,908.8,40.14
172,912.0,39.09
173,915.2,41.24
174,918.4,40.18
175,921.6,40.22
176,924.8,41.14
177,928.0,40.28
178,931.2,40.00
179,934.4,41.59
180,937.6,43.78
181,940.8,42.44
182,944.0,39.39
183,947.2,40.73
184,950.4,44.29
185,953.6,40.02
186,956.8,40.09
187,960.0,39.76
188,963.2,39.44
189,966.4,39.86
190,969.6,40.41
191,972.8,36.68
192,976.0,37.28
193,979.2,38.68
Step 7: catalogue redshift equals 0.149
